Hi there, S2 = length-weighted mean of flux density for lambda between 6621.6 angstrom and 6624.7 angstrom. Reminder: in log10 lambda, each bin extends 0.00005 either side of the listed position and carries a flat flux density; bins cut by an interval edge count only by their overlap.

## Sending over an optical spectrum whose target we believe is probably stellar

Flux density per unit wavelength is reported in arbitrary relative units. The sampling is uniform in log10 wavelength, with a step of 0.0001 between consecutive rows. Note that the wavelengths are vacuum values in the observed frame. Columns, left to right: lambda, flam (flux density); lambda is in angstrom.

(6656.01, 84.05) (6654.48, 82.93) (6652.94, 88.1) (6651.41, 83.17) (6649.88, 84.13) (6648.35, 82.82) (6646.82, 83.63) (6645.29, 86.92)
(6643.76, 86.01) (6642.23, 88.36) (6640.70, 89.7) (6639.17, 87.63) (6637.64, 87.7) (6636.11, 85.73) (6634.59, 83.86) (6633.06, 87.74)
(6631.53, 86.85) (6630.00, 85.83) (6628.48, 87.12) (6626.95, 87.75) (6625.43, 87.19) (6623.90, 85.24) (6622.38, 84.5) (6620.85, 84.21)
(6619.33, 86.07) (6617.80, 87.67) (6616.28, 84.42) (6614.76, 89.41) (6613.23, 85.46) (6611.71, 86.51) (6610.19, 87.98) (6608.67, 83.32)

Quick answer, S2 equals 84.8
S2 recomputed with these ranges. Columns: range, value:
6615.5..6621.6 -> 85.7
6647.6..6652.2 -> 83.5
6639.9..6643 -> 88.9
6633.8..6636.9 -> 84.9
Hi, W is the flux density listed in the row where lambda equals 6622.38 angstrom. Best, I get 84.5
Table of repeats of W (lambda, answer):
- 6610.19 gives 87.98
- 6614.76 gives 89.41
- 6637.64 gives 87.7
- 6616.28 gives 84.42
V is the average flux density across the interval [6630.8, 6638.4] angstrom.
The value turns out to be 86.4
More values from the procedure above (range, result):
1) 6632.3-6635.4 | 85.9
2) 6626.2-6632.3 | 86.8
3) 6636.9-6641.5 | 88.3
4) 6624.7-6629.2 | 87.4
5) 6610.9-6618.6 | 86.7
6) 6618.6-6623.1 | 84.9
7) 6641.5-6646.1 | 87.1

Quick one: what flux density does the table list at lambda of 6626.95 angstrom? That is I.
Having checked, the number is 87.75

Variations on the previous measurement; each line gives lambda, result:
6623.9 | 85.24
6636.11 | 85.73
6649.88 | 84.13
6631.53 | 86.85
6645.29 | 86.92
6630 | 85.83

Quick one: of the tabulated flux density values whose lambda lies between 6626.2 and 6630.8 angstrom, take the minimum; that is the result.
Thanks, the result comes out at 85.83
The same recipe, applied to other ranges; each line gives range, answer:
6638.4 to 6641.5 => 87.63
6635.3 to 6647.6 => 83.63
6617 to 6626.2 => 84.21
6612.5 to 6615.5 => 85.46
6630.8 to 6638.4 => 83.86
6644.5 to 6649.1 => 82.82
